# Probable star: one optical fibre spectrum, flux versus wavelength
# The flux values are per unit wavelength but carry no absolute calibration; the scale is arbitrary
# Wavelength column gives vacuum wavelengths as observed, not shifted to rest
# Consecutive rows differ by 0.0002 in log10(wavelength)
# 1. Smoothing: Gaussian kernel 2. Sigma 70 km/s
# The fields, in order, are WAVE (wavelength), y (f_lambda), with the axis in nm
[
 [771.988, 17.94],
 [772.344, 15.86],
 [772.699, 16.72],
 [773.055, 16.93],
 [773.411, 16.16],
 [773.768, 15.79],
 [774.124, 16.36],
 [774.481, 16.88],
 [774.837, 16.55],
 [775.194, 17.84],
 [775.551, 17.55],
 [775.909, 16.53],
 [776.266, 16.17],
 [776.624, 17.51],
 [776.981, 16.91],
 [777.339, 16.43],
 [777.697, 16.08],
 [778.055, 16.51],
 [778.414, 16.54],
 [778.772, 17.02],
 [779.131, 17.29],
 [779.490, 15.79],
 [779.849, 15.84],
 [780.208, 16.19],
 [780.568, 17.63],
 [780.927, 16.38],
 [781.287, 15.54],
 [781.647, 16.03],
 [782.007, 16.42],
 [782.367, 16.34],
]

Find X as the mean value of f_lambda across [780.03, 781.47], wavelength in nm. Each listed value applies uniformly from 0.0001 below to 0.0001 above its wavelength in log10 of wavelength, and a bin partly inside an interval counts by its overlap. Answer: 16.4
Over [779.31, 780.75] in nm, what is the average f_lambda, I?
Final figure 16.4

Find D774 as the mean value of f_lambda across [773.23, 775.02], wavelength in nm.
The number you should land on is 16.4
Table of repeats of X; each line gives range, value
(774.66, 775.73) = 17.3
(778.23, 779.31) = 16.9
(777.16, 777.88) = 16.3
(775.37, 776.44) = 16.8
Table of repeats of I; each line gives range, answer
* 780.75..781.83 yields 16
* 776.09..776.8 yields 16.8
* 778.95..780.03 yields 16.3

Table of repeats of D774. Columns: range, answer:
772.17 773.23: 16.5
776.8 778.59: 16.5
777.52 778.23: 16.3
